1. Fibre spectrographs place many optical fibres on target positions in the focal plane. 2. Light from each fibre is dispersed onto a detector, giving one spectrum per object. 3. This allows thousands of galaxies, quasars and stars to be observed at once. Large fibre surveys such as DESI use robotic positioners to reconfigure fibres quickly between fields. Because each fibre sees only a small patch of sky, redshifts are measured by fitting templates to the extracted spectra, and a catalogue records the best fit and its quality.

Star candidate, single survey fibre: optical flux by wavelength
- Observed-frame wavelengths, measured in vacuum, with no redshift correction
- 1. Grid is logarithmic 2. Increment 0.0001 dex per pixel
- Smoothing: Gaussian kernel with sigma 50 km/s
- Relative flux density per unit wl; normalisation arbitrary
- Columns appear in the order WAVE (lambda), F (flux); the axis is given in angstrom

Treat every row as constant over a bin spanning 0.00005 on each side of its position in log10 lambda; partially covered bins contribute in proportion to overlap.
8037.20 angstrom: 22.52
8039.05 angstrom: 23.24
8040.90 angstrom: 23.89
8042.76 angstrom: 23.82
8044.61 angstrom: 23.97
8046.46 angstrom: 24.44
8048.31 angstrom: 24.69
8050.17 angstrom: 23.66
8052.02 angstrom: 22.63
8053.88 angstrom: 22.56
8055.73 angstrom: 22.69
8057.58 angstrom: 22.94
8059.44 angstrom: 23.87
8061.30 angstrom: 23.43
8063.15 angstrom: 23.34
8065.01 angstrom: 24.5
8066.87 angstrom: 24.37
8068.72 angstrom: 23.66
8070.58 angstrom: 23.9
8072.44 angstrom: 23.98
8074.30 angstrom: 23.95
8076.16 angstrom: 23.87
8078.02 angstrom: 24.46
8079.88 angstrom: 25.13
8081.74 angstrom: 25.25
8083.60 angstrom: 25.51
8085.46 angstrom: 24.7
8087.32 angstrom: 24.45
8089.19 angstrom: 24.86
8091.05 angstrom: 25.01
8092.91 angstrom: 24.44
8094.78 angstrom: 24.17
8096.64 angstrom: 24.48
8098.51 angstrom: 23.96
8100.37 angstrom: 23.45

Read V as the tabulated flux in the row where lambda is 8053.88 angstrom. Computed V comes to 22.56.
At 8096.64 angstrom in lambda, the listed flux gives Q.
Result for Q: 24.48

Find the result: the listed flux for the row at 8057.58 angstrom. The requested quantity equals 22.94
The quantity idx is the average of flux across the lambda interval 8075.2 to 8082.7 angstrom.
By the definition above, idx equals 24.7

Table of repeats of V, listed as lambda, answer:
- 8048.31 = 24.69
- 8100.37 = 23.45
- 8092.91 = 24.44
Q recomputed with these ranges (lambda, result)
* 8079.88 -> 25.13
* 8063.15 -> 23.34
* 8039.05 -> 23.24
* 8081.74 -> 25.25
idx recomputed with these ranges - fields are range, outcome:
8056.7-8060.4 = 23.4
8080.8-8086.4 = 25.2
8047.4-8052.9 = 23.7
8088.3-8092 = 25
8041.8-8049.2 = 24.2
